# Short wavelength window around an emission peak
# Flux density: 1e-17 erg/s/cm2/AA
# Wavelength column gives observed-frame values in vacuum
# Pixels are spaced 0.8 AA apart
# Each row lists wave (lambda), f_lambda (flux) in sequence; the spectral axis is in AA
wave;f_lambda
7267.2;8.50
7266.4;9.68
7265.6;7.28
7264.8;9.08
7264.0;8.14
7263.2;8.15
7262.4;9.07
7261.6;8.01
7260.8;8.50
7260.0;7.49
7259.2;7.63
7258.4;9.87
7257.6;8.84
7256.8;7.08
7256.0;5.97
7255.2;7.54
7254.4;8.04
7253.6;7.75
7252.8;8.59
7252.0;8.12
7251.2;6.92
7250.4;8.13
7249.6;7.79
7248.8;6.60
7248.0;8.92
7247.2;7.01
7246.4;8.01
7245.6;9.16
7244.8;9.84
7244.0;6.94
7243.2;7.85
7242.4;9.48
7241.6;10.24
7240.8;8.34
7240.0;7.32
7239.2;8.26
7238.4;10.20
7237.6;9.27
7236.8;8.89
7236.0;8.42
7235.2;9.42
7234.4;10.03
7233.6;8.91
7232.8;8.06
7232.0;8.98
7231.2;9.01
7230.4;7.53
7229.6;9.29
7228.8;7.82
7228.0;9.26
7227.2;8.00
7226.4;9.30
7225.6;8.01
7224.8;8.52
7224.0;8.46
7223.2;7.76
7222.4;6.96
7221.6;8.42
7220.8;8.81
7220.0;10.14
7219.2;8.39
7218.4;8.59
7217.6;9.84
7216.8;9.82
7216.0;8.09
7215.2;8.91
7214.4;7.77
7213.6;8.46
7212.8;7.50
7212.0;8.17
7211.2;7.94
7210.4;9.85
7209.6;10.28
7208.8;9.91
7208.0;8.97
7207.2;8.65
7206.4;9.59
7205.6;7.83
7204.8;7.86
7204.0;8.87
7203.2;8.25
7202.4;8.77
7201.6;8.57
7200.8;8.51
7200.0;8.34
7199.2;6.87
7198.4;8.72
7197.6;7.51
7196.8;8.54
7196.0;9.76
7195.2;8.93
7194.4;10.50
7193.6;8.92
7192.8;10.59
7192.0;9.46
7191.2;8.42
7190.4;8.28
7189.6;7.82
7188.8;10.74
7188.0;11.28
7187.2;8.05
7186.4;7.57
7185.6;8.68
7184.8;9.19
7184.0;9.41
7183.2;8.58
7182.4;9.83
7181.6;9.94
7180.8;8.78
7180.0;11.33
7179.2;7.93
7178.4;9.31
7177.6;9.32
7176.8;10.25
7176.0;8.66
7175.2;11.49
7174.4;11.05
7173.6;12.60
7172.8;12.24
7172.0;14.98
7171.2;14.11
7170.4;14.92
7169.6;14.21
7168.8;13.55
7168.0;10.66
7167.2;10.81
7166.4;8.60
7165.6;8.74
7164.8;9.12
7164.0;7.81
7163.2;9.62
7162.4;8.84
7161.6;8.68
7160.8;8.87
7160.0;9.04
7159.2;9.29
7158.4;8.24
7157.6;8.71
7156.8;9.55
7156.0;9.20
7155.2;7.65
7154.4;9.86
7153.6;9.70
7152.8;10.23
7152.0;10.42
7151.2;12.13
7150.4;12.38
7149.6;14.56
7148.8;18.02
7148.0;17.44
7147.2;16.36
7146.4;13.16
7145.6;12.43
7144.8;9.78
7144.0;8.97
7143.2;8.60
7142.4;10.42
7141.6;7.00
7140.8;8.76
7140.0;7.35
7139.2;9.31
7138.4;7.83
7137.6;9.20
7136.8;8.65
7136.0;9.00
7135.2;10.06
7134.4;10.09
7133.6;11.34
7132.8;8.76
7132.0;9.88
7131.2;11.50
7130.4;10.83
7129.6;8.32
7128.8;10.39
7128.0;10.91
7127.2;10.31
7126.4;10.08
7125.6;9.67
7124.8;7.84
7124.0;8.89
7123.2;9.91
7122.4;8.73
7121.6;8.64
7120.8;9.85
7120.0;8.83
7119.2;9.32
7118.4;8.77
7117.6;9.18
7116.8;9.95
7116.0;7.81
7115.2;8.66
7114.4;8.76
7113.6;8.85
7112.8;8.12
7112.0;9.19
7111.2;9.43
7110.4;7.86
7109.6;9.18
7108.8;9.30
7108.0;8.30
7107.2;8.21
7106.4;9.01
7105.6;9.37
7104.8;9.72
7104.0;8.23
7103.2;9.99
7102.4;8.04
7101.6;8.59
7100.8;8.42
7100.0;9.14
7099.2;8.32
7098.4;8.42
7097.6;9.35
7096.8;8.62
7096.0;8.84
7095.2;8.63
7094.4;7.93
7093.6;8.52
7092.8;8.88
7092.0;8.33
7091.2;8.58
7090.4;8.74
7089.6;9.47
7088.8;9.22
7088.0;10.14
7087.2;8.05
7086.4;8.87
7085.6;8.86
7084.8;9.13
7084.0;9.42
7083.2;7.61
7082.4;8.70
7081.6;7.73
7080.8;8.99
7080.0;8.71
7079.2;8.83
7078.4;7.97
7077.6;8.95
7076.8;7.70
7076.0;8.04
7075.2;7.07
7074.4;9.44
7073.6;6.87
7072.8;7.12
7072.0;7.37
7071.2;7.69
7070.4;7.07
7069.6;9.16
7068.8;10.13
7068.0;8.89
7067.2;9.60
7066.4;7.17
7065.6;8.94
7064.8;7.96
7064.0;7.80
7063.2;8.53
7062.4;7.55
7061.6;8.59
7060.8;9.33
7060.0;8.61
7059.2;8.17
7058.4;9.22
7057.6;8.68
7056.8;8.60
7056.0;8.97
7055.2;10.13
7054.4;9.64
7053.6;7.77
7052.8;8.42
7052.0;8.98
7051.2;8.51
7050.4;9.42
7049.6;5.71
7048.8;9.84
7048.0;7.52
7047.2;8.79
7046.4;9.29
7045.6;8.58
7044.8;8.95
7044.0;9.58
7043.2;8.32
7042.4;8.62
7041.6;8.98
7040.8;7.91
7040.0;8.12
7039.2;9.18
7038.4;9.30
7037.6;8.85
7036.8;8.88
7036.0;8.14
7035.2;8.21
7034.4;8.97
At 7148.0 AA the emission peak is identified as Halpha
